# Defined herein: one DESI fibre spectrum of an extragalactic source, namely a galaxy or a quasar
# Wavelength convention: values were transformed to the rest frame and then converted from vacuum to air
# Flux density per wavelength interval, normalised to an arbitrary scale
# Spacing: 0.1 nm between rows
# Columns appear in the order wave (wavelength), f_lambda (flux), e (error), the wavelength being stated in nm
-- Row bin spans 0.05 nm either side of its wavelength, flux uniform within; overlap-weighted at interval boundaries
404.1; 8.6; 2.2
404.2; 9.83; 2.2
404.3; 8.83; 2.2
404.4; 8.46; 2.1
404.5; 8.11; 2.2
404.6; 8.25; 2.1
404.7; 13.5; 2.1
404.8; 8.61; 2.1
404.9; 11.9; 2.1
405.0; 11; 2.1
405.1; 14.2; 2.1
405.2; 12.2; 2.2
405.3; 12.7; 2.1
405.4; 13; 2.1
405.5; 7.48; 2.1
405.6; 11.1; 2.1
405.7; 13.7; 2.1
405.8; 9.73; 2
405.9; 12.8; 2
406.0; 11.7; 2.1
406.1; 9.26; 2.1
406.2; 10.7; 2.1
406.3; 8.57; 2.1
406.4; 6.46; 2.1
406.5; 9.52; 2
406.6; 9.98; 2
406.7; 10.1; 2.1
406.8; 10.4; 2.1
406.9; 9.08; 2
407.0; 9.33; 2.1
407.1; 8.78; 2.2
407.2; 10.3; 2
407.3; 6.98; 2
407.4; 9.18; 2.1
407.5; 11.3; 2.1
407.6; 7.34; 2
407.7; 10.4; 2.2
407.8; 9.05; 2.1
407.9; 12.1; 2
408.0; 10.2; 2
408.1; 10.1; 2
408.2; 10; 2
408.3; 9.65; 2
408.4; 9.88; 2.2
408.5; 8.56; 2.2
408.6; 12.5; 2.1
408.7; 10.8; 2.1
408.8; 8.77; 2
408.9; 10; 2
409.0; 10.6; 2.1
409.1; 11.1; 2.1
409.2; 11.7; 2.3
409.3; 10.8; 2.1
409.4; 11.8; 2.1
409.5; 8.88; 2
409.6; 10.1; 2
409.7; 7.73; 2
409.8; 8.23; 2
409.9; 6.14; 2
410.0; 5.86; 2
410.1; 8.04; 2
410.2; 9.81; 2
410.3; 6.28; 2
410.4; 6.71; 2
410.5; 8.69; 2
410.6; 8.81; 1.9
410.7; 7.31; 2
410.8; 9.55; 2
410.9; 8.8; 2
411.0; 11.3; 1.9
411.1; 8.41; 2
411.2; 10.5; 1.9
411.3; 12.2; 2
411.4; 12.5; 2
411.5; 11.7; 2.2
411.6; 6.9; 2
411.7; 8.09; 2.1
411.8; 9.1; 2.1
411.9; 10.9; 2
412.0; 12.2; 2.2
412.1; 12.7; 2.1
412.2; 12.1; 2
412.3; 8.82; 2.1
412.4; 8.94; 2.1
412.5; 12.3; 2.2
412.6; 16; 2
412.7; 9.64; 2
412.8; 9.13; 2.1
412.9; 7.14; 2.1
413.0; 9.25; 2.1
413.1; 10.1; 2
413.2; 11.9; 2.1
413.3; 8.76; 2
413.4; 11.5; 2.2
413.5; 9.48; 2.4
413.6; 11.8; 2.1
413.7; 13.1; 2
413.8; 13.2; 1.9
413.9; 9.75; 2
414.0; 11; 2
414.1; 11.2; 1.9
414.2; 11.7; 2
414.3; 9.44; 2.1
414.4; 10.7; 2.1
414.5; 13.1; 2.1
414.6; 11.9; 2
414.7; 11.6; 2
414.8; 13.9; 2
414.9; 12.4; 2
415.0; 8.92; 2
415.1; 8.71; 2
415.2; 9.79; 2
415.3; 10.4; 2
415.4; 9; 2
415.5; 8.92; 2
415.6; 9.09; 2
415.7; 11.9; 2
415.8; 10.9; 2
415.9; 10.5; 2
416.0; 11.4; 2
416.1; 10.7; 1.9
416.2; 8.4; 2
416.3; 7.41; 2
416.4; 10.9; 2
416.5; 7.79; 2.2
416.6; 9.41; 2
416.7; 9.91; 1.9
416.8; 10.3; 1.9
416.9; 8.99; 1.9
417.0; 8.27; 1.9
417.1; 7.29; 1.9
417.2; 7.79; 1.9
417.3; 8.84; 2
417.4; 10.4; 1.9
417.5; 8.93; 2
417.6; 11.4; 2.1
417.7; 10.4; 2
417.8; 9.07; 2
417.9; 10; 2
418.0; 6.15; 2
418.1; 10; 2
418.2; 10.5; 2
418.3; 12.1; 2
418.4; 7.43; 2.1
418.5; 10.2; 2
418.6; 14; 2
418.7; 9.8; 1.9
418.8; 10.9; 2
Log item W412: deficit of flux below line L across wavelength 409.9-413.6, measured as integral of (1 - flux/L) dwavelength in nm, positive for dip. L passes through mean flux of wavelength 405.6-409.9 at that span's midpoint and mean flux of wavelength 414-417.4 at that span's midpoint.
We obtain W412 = 0.095 nm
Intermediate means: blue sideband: 9.93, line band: 9.74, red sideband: 10.1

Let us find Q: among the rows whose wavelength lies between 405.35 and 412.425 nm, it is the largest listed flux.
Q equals 13.7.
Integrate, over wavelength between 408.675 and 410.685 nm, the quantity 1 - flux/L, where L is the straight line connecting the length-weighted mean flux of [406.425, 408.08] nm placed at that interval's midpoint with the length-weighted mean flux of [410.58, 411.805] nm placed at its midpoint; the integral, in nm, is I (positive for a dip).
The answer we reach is 0.13 nm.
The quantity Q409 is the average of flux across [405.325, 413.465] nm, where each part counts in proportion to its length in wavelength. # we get 9.86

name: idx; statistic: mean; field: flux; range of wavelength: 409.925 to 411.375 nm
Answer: 8.75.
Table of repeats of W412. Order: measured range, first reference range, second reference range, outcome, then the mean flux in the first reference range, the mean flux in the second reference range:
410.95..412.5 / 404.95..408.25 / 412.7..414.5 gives 0.002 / 10.3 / 10.6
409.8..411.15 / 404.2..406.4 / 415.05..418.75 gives 0.272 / 10.6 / 9.65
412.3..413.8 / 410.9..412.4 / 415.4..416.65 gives -0.069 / 10.4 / 9.75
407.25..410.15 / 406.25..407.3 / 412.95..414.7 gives 0.023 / 9.14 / 11.1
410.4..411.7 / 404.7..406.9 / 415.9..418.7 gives 0.085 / 10.7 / 9.58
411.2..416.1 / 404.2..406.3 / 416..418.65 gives -0.415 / 10.8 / 9.52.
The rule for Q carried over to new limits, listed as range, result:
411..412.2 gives 12.7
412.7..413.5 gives 11.9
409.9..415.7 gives 16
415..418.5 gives 12.1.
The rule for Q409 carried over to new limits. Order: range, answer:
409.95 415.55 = 10.2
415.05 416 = 9.99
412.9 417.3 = 10.2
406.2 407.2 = 9.27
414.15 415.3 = 11.1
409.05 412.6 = 9.66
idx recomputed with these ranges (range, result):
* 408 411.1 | 9.28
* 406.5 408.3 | 9.68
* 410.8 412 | 10.1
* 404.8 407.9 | 10.3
